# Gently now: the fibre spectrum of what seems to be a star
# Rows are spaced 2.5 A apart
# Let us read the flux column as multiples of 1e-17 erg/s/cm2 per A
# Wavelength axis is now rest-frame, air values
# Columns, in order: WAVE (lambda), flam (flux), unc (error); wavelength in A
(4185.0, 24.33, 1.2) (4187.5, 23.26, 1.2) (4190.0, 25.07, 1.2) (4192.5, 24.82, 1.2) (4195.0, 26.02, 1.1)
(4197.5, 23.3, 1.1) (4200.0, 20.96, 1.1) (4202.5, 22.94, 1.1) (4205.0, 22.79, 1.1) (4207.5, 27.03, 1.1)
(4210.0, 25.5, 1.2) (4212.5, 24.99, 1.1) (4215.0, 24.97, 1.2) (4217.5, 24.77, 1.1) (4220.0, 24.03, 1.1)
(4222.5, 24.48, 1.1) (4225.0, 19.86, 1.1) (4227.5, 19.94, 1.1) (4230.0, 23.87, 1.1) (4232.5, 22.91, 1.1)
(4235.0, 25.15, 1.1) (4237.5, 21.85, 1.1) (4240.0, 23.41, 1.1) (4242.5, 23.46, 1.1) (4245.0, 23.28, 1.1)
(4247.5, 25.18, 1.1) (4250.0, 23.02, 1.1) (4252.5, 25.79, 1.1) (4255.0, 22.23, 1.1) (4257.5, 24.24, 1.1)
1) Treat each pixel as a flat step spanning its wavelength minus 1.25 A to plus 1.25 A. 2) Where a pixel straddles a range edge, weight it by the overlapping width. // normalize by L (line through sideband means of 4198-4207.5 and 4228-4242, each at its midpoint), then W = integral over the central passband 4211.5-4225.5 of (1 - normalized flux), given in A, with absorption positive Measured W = -0.58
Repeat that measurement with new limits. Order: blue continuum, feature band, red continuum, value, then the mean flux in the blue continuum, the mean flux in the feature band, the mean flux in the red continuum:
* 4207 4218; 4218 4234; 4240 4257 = 1.4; 25.4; 22.7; 23.8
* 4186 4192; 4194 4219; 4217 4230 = -1.0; 24.3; 24.3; 22.6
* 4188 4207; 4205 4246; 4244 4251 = 0.3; 23.8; 23.7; 23.9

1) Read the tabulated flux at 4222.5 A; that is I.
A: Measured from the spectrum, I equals 24.48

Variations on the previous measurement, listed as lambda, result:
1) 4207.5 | 27.03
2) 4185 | 24.33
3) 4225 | 19.86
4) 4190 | 25.07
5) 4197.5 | 23.3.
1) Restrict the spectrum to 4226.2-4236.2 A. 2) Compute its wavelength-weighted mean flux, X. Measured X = 22.9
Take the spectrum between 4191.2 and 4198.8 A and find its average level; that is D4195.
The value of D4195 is 24.7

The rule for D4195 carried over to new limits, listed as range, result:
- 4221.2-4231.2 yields 22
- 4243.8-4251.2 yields 23.8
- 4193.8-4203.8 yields 23.3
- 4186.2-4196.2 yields 24.8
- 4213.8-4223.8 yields 24.5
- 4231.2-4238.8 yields 23.3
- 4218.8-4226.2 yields 22.8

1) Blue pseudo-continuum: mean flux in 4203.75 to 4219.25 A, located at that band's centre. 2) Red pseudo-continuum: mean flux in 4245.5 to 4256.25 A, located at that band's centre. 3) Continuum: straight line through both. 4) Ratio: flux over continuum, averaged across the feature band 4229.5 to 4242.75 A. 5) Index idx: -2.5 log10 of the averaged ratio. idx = 0.04 mag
